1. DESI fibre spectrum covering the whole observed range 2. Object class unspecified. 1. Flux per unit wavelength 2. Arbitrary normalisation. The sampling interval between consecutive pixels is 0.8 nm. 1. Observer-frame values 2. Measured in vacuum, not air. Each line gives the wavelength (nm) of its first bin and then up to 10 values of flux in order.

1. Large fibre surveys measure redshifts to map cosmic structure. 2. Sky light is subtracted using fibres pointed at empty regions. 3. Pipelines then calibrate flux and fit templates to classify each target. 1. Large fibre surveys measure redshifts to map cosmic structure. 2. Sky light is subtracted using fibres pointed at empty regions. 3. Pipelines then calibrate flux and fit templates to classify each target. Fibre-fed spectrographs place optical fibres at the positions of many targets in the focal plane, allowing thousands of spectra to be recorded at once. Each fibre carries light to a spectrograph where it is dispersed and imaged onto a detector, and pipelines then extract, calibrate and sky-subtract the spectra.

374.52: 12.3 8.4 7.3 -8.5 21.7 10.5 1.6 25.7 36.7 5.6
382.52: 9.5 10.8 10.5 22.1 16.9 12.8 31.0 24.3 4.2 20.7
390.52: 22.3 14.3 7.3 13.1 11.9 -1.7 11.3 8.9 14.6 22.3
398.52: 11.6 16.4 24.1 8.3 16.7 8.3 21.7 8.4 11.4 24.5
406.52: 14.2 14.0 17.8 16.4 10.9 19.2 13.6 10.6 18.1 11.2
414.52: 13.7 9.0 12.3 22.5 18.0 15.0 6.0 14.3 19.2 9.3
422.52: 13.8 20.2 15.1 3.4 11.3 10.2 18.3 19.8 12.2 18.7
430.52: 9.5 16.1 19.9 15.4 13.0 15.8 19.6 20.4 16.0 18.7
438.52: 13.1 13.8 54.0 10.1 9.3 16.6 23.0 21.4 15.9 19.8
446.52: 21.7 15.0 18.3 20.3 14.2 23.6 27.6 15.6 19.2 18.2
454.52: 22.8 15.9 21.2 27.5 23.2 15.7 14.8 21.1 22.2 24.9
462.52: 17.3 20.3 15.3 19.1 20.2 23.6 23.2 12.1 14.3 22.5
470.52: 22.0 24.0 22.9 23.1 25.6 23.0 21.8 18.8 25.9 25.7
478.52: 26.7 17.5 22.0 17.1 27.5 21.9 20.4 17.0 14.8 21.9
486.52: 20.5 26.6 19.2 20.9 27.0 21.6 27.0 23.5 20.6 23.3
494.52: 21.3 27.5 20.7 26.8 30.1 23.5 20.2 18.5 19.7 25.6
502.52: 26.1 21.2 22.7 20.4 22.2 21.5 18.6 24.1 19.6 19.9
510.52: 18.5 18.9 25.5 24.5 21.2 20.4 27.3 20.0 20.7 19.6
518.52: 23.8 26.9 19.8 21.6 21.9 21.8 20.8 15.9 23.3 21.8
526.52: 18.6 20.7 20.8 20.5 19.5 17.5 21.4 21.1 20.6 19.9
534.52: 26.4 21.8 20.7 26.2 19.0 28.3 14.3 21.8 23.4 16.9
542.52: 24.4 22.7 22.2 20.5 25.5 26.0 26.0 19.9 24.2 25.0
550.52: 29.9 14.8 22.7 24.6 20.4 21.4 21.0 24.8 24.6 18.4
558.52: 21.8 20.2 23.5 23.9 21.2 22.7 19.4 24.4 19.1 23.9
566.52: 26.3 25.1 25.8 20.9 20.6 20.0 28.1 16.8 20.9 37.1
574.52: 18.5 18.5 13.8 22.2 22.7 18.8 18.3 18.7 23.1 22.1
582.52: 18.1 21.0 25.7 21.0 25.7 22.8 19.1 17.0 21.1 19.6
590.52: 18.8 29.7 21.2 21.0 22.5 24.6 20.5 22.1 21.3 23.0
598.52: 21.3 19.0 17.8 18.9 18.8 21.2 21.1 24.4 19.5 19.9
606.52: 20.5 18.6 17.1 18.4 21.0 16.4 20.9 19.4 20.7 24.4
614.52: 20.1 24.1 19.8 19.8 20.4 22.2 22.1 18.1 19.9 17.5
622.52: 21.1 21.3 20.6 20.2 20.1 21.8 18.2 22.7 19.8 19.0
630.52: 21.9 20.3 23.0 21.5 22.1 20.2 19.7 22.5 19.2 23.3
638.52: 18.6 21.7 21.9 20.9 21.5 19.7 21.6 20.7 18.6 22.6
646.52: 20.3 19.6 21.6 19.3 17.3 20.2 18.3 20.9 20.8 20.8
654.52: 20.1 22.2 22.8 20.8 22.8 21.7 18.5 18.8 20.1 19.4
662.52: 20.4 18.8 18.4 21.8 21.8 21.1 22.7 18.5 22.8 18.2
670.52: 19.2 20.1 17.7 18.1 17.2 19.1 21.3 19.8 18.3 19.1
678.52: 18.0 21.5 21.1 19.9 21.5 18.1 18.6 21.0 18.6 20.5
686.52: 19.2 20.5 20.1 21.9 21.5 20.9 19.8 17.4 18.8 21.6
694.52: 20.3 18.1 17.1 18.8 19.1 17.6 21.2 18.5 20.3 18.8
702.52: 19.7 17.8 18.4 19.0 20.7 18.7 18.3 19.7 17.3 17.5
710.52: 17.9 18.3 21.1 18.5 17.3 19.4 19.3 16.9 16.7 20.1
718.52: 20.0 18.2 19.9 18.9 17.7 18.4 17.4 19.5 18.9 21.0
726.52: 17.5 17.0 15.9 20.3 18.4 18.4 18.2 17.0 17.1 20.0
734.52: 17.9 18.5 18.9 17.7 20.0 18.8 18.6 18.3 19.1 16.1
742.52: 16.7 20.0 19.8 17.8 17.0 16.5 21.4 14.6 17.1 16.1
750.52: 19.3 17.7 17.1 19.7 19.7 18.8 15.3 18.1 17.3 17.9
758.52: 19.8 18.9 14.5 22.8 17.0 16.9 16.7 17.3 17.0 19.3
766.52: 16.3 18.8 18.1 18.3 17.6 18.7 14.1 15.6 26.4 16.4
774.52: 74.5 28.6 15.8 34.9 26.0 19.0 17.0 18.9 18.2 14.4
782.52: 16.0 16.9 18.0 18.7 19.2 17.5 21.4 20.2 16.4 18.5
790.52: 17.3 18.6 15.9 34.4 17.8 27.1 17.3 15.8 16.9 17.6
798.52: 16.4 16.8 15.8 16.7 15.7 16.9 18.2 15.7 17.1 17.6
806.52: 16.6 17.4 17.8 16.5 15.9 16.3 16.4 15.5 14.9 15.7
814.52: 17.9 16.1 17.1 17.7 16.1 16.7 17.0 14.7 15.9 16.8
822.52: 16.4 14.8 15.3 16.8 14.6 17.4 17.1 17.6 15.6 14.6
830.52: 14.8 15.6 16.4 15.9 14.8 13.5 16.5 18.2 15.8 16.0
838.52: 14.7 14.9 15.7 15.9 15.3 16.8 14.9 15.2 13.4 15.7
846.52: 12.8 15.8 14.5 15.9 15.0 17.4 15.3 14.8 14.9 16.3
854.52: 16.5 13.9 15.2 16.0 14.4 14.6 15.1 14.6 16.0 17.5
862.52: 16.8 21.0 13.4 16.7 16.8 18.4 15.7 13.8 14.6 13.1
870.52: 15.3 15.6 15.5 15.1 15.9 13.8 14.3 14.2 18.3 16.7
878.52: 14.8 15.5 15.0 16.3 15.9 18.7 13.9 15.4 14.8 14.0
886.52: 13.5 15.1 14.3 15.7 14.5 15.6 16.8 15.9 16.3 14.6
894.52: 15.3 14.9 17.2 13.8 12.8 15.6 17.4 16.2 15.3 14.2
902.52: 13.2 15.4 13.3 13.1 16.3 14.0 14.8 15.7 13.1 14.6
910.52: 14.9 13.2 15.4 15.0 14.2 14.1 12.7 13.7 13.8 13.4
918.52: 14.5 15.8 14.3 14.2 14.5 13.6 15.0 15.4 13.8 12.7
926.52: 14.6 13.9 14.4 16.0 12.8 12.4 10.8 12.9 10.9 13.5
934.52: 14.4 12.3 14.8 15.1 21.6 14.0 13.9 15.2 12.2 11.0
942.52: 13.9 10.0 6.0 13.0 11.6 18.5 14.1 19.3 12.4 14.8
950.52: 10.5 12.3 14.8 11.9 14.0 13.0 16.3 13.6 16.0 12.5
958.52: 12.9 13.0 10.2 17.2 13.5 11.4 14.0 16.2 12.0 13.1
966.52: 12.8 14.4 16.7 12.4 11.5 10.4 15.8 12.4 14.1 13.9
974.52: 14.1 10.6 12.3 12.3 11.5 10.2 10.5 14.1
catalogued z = 0.18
